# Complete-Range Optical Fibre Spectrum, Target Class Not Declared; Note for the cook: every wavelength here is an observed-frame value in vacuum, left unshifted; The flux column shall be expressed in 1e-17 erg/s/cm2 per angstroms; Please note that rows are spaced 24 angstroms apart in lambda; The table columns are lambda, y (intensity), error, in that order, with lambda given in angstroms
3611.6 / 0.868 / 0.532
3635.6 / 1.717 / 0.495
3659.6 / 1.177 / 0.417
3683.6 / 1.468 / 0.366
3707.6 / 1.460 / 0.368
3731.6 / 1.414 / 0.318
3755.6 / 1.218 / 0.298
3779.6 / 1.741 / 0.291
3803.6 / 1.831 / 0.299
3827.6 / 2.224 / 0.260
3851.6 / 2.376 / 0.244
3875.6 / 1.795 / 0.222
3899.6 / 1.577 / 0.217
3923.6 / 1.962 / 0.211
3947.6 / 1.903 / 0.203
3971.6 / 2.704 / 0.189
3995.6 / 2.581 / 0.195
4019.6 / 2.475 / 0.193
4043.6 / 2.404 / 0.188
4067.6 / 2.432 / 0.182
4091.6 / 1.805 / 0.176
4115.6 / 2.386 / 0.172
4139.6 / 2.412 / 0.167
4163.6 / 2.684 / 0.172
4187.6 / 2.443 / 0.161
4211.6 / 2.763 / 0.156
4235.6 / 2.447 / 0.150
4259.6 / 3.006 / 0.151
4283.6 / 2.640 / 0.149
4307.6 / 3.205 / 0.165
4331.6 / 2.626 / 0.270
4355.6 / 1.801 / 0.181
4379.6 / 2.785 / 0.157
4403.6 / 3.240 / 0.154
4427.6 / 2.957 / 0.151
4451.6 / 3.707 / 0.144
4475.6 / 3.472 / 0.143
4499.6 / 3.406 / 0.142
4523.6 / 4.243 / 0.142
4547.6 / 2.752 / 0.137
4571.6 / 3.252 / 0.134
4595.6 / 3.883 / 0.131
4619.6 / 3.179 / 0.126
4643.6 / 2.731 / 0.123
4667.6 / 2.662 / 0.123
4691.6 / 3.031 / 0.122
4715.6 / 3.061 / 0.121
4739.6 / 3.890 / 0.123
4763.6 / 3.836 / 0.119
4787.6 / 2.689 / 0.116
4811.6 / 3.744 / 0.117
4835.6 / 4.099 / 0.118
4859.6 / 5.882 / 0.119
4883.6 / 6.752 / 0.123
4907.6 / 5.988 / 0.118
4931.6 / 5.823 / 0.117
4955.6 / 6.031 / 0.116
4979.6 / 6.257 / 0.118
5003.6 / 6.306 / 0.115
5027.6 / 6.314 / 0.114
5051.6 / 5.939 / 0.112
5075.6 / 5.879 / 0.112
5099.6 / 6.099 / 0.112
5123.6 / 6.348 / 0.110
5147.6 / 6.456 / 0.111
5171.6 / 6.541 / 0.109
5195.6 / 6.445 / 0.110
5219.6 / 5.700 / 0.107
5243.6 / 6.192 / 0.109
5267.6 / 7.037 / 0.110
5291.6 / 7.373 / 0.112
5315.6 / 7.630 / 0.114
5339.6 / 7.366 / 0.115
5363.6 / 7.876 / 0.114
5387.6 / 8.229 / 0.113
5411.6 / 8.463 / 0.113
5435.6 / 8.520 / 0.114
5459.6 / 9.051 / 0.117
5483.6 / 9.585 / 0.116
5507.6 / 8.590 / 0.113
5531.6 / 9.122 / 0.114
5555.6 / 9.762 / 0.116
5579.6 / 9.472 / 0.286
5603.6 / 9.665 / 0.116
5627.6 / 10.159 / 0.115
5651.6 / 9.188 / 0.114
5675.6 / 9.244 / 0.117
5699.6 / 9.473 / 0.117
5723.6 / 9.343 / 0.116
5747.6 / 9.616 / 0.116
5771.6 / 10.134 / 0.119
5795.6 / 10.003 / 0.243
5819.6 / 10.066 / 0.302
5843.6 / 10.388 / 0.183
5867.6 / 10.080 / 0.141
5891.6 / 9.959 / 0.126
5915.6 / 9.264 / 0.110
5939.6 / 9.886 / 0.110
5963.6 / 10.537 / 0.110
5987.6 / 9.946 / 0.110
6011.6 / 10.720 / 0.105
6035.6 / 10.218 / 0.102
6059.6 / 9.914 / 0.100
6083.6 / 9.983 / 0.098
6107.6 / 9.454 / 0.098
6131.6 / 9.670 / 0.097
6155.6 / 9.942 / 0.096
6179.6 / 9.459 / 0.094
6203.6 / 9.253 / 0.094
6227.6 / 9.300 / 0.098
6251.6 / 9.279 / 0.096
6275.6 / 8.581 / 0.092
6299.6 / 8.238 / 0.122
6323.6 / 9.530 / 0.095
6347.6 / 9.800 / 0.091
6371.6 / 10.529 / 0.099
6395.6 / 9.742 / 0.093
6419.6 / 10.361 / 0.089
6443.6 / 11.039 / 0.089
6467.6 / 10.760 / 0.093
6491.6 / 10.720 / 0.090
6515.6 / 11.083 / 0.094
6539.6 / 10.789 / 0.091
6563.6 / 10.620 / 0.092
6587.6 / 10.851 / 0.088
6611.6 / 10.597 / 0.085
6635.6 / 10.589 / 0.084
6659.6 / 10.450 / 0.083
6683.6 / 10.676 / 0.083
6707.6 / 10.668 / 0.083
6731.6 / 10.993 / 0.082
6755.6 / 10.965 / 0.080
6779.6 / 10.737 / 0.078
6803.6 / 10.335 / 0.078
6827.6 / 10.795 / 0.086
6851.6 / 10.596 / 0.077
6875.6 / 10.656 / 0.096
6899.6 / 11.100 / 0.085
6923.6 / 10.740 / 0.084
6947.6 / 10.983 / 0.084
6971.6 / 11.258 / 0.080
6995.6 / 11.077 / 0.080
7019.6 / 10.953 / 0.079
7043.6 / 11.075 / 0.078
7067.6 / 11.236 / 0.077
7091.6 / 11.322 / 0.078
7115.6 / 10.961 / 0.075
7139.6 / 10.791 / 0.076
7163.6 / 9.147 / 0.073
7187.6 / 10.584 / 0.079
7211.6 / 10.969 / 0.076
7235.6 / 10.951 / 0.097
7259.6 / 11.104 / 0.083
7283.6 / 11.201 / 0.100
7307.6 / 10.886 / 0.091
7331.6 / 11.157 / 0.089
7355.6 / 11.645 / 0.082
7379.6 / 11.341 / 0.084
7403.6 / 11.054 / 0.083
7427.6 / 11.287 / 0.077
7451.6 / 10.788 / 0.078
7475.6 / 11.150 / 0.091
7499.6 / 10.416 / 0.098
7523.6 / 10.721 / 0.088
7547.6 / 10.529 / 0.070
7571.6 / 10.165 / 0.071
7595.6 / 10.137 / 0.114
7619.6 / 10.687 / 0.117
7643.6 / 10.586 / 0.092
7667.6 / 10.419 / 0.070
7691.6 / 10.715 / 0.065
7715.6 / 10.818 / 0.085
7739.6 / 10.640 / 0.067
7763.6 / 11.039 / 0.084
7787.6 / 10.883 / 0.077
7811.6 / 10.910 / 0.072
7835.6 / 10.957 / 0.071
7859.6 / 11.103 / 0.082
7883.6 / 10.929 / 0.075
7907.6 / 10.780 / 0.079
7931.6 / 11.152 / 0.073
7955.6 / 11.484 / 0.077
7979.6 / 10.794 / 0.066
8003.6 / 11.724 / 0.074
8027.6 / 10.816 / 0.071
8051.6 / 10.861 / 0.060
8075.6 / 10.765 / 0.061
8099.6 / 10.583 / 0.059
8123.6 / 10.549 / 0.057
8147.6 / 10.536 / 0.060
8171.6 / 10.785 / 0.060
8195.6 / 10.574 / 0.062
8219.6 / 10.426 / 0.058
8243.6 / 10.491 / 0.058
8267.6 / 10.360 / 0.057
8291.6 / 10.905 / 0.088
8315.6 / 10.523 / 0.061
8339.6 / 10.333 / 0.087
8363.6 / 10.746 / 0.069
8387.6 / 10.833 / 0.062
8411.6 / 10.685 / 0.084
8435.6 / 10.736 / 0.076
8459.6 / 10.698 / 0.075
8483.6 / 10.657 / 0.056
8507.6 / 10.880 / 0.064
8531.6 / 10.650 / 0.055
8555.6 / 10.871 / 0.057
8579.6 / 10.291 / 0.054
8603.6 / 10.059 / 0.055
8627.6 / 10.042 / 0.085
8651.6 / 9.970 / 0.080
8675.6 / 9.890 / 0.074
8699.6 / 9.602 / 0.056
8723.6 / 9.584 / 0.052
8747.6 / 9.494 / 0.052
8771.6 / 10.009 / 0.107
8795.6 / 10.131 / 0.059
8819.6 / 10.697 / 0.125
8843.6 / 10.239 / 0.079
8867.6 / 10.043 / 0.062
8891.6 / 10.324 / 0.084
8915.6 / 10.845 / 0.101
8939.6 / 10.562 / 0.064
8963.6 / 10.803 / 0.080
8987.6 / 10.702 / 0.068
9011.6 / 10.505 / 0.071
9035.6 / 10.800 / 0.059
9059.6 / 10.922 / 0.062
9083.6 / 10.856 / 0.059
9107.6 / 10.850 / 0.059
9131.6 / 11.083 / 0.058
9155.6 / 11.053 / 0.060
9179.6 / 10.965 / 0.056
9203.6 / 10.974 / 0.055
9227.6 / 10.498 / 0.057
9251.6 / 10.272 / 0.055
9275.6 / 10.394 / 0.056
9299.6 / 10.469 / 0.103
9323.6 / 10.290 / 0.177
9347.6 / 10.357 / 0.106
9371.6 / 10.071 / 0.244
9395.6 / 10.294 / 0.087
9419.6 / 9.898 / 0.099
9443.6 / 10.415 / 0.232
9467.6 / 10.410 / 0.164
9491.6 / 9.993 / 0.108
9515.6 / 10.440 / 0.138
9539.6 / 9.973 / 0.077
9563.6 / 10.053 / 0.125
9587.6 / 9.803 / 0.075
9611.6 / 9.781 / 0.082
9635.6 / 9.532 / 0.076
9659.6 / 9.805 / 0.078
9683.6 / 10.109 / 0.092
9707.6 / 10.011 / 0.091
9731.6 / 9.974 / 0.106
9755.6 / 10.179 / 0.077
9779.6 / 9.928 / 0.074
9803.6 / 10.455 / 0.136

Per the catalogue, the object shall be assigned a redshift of 0.22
